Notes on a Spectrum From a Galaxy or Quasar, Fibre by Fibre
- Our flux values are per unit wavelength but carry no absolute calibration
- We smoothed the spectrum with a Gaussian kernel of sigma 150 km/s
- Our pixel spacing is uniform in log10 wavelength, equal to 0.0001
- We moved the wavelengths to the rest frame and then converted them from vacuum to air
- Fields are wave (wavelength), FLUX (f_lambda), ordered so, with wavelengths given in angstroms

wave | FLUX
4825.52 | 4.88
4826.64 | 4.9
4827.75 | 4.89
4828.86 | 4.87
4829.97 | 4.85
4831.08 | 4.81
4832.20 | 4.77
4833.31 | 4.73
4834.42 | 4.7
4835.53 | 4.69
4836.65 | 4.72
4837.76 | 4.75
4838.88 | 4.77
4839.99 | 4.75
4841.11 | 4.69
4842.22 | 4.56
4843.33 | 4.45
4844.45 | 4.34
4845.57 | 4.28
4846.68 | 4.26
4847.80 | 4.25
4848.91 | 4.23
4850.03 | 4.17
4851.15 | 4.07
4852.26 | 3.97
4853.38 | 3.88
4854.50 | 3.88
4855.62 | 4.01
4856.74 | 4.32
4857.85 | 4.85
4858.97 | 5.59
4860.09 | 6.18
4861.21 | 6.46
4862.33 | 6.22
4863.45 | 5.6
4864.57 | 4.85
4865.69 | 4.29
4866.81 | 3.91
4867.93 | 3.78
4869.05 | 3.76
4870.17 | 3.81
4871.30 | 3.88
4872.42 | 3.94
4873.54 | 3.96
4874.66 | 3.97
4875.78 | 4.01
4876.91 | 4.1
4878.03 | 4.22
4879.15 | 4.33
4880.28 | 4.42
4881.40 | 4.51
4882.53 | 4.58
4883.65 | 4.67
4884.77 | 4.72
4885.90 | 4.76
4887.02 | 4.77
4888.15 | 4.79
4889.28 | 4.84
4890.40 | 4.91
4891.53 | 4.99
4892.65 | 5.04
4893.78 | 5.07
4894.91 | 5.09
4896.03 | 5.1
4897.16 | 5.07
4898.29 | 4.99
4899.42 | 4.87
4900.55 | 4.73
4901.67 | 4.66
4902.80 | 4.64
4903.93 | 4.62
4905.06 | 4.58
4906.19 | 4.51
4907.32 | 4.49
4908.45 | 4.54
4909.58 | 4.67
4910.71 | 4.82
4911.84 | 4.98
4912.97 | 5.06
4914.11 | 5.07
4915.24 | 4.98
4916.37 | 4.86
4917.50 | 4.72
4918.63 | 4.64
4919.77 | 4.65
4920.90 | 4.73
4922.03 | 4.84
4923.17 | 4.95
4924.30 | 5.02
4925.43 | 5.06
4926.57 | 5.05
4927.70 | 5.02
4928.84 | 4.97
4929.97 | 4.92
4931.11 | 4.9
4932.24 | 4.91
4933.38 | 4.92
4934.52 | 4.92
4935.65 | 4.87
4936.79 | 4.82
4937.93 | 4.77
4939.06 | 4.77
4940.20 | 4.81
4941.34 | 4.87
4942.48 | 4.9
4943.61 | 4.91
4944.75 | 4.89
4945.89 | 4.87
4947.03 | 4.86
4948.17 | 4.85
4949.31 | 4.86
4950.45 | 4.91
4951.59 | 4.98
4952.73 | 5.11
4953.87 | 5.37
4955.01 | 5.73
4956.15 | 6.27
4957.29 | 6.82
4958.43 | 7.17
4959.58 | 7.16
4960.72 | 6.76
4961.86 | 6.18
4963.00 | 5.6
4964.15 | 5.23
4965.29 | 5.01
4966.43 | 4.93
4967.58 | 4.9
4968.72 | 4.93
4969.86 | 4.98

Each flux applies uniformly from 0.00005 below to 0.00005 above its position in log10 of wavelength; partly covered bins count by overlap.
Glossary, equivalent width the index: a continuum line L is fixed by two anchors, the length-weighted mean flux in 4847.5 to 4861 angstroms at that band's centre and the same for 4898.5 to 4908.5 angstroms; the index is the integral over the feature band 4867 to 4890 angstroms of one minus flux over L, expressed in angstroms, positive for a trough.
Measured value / 1.44 angstroms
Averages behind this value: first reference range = 4.51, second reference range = 4.64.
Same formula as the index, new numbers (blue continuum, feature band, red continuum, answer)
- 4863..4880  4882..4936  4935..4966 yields -1.4 angstroms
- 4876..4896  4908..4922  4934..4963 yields 0.6 angstroms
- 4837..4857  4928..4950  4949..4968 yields 2.4 angstroms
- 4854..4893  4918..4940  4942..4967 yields 1.5 angstroms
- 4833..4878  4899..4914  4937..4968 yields 0.7 angstroms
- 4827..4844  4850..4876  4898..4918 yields 1.4 angstroms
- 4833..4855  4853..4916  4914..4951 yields -0.7 angstroms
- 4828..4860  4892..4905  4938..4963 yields 0.3 angstroms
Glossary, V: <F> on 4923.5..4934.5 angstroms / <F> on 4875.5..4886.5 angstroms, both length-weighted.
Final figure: 1.12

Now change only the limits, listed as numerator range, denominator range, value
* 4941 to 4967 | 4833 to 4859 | 1.24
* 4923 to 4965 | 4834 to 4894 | 1.16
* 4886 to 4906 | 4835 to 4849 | 1.07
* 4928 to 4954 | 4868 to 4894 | 1.11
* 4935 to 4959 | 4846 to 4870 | 1.14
